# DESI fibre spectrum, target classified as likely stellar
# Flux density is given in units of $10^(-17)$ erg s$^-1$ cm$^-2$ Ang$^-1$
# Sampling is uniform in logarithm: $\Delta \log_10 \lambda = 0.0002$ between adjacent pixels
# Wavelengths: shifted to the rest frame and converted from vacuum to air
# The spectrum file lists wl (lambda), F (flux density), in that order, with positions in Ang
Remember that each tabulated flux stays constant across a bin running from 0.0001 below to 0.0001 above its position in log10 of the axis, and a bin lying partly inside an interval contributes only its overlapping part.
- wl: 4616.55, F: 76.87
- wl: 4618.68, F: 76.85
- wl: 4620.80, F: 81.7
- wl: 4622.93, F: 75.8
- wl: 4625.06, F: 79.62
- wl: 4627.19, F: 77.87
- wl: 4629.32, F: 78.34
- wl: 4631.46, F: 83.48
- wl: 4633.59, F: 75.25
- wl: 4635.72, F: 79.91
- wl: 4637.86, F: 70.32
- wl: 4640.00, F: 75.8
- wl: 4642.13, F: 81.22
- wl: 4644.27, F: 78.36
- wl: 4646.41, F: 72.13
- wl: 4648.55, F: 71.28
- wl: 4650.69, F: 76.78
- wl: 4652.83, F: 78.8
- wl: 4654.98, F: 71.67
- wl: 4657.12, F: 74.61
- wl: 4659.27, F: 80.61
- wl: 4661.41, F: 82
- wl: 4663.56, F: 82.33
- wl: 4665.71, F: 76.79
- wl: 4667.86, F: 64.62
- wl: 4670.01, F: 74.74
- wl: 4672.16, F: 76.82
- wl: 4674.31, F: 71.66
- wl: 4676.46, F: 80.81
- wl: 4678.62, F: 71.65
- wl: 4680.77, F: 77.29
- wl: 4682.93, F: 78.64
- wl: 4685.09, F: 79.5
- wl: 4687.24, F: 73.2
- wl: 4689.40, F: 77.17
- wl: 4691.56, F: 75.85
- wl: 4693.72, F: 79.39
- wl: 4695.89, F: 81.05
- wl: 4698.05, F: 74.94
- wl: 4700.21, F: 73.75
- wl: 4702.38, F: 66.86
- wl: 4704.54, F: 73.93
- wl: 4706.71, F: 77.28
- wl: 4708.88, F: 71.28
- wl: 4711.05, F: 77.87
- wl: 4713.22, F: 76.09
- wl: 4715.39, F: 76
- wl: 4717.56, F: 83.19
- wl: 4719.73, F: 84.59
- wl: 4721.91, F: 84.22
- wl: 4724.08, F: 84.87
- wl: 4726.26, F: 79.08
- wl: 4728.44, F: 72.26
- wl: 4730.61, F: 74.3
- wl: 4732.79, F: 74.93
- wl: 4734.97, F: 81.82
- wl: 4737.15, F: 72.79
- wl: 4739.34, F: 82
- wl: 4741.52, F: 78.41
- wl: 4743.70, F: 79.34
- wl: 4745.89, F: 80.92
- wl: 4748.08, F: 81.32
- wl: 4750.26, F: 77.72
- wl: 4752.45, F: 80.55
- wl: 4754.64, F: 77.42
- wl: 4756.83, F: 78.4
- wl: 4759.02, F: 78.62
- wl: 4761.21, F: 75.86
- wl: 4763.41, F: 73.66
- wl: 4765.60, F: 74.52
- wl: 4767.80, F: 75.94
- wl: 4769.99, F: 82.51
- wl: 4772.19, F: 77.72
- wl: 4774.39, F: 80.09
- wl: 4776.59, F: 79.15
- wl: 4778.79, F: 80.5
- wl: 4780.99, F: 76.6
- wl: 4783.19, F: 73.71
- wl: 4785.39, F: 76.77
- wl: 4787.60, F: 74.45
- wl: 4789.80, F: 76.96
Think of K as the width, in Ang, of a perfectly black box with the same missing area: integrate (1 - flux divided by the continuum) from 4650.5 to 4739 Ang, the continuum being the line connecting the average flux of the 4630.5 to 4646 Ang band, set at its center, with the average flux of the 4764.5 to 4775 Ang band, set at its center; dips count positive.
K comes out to 1.1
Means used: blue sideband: 77.5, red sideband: 78.1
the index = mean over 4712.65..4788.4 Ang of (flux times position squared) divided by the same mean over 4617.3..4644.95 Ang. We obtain 1.1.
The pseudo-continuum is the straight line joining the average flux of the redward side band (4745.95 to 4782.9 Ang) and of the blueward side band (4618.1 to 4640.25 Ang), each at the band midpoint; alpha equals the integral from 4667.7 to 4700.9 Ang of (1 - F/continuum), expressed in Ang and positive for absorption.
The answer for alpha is 0.8 Ang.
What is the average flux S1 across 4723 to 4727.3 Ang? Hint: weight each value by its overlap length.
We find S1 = 81.9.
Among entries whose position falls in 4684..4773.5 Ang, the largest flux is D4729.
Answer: 84.87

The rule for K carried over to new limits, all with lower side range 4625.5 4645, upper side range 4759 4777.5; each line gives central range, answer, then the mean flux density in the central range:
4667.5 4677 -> 0.5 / 74.1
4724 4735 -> 0.1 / 76.9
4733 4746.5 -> -0.2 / 78.8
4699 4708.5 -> 0.6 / 72.9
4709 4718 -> 0.1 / 77.2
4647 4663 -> 0.3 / 76.6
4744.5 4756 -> -0.3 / 79.5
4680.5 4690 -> 0.1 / 77.1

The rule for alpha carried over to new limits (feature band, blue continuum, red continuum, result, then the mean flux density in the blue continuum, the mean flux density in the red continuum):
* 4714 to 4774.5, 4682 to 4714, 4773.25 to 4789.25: -1.6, 75.8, 77.3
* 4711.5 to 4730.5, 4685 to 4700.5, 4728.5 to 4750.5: -0.5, 76.9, 78.1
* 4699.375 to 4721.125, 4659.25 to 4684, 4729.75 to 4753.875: 0.4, 76.3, 78.6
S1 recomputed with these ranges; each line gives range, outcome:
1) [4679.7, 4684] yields 77.9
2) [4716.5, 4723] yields 84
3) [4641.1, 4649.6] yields 75.7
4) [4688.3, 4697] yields 78.3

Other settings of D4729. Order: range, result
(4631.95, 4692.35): 82.33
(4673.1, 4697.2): 81.05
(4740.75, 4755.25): 81.32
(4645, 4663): 82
